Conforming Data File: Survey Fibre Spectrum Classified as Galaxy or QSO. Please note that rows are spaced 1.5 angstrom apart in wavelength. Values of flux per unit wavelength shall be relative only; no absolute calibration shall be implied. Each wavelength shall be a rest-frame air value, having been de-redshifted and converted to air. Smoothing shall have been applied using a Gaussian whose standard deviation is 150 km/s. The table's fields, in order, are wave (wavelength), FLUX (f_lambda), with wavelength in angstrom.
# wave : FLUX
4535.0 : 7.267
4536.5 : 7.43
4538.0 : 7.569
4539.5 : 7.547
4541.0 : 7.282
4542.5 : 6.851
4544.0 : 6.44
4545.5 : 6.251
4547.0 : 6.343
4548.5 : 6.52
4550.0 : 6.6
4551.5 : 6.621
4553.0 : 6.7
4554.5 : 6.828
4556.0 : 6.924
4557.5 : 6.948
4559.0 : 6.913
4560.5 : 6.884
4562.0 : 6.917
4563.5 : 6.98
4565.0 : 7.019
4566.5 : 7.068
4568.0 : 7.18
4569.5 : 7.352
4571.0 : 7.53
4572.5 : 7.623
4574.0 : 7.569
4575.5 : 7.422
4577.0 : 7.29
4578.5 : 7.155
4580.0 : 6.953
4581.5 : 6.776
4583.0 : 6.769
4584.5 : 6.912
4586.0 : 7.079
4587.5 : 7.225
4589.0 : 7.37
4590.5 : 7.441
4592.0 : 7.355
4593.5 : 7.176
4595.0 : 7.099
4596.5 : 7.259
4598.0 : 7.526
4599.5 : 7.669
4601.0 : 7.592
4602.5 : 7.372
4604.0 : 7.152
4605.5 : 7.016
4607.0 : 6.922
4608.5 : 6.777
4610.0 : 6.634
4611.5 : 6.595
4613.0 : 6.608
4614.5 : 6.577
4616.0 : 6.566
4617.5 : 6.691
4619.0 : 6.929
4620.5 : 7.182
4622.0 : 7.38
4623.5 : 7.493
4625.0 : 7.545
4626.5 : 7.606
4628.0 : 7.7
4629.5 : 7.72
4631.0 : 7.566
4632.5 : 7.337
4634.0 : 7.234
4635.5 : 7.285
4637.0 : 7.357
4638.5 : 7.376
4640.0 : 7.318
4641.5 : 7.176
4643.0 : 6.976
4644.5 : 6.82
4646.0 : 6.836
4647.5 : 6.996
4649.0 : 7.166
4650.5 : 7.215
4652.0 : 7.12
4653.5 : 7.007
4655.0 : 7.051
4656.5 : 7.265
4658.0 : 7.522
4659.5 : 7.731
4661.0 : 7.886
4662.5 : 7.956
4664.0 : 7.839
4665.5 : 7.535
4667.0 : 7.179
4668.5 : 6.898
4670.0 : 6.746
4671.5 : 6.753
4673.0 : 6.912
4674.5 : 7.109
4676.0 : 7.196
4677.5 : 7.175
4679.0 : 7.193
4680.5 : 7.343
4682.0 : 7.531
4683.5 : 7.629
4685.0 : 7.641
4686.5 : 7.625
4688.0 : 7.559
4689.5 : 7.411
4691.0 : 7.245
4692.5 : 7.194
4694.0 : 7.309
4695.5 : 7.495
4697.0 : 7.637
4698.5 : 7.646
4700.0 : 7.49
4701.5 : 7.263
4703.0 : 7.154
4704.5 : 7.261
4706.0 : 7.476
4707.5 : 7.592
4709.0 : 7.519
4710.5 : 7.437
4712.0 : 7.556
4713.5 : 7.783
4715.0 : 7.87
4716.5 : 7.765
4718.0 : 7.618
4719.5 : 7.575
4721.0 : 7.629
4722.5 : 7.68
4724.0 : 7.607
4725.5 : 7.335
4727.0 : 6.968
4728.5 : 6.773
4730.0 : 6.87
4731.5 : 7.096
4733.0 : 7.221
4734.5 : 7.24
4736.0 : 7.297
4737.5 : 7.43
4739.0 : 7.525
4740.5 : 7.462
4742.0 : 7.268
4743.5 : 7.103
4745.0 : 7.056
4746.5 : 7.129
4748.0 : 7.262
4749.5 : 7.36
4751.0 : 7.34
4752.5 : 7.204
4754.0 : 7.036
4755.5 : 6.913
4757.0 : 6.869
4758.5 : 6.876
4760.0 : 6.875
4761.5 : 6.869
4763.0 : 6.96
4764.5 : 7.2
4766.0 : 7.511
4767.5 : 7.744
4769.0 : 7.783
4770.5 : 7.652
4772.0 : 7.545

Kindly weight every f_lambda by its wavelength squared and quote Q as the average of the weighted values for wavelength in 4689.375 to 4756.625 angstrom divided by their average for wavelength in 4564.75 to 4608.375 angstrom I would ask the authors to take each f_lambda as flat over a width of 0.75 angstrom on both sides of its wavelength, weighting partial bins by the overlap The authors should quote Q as 1.1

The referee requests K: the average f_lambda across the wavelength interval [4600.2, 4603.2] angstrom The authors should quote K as 7.49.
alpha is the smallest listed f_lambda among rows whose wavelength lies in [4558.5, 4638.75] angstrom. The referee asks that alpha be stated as 6.566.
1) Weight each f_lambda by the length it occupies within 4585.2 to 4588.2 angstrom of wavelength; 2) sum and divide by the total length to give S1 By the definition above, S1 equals 7.15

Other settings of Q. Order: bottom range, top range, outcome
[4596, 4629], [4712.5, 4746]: 1.09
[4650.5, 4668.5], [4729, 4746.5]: 1.01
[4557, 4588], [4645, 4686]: 1.06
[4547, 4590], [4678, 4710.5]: 1.12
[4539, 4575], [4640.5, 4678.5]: 1.08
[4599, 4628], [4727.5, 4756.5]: 1.07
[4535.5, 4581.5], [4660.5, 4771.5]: 1.12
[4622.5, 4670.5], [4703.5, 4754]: 1.04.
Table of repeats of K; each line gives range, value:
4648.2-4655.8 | 7.11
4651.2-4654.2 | 7.07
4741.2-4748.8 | 7.17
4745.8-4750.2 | 7.25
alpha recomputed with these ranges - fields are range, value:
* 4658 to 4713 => 6.746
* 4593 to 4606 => 7.016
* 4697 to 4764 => 6.773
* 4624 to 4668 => 6.82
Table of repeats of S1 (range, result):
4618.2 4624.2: 7.24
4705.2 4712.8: 7.52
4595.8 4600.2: 7.49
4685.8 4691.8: 7.46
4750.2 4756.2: 7.13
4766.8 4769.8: 7.76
